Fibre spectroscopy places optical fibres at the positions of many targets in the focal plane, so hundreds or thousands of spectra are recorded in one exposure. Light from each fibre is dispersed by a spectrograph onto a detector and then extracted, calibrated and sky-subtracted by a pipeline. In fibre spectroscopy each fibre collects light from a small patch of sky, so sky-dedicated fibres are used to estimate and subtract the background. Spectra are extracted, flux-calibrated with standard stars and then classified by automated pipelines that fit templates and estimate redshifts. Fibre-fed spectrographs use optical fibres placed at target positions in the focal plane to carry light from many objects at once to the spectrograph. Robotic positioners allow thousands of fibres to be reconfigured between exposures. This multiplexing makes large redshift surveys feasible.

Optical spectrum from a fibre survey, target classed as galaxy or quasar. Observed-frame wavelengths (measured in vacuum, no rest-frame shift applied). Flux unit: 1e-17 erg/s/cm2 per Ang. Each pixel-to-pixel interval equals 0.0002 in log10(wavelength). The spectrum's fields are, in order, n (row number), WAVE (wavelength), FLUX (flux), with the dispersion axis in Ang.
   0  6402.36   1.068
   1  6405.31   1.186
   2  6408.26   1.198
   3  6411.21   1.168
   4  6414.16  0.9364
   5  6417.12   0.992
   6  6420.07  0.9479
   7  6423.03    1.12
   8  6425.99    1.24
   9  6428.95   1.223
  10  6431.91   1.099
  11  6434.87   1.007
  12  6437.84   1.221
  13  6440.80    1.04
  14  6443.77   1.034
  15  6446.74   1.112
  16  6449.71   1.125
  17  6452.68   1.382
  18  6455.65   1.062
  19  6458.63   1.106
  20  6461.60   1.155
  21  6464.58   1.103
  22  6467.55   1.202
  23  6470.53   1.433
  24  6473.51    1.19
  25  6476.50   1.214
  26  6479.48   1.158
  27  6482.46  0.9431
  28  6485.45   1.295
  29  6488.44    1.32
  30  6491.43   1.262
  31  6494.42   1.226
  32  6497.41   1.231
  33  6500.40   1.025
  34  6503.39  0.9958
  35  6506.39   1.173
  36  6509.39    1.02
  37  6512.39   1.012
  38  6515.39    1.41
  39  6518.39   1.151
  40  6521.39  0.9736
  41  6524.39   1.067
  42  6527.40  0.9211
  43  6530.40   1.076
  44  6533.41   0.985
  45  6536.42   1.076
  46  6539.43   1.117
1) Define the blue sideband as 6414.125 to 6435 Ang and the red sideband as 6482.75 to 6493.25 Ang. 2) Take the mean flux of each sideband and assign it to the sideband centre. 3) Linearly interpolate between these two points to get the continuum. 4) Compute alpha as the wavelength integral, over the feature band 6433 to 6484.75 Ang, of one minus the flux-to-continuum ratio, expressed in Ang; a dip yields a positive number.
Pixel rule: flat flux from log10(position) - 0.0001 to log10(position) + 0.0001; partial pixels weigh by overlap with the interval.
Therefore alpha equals 1.1 Ang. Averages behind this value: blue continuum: 1.08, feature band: 1.15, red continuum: 1.25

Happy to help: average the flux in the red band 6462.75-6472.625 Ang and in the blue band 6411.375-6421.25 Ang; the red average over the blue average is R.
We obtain 1.26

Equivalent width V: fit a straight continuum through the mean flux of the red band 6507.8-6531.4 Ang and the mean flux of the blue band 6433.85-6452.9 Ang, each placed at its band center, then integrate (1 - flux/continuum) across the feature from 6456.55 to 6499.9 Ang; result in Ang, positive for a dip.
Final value -3.81 Ang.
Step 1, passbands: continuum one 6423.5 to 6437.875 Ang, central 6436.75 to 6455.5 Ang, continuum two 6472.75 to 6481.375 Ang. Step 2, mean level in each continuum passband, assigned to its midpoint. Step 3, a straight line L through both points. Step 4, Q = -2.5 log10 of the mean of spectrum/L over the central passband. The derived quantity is 0.01 mag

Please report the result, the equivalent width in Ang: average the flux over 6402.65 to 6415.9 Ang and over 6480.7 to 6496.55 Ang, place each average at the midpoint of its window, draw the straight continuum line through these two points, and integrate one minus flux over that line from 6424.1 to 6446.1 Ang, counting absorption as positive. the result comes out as 0.4 Ang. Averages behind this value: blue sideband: 1.11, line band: 1.12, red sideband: 1.21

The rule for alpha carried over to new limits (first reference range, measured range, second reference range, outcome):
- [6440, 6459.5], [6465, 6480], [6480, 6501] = -0.9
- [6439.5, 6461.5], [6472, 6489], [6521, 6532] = -1.6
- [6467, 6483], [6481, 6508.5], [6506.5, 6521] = 0.2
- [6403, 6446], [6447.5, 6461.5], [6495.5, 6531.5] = -0.9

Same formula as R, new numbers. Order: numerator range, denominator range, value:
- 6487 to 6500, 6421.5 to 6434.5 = 1.07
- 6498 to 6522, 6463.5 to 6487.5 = 0.92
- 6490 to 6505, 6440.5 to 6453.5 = 1.01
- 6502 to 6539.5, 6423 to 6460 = 0.94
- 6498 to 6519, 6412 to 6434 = 1.03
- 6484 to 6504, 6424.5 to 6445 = 1.07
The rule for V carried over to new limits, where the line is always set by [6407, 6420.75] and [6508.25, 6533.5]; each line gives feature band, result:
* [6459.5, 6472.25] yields -1.85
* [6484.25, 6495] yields -2.13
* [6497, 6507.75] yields -0.23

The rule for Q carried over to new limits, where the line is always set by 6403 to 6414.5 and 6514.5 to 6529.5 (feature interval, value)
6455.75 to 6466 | 0.00 mag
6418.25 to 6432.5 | 0.01 mag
